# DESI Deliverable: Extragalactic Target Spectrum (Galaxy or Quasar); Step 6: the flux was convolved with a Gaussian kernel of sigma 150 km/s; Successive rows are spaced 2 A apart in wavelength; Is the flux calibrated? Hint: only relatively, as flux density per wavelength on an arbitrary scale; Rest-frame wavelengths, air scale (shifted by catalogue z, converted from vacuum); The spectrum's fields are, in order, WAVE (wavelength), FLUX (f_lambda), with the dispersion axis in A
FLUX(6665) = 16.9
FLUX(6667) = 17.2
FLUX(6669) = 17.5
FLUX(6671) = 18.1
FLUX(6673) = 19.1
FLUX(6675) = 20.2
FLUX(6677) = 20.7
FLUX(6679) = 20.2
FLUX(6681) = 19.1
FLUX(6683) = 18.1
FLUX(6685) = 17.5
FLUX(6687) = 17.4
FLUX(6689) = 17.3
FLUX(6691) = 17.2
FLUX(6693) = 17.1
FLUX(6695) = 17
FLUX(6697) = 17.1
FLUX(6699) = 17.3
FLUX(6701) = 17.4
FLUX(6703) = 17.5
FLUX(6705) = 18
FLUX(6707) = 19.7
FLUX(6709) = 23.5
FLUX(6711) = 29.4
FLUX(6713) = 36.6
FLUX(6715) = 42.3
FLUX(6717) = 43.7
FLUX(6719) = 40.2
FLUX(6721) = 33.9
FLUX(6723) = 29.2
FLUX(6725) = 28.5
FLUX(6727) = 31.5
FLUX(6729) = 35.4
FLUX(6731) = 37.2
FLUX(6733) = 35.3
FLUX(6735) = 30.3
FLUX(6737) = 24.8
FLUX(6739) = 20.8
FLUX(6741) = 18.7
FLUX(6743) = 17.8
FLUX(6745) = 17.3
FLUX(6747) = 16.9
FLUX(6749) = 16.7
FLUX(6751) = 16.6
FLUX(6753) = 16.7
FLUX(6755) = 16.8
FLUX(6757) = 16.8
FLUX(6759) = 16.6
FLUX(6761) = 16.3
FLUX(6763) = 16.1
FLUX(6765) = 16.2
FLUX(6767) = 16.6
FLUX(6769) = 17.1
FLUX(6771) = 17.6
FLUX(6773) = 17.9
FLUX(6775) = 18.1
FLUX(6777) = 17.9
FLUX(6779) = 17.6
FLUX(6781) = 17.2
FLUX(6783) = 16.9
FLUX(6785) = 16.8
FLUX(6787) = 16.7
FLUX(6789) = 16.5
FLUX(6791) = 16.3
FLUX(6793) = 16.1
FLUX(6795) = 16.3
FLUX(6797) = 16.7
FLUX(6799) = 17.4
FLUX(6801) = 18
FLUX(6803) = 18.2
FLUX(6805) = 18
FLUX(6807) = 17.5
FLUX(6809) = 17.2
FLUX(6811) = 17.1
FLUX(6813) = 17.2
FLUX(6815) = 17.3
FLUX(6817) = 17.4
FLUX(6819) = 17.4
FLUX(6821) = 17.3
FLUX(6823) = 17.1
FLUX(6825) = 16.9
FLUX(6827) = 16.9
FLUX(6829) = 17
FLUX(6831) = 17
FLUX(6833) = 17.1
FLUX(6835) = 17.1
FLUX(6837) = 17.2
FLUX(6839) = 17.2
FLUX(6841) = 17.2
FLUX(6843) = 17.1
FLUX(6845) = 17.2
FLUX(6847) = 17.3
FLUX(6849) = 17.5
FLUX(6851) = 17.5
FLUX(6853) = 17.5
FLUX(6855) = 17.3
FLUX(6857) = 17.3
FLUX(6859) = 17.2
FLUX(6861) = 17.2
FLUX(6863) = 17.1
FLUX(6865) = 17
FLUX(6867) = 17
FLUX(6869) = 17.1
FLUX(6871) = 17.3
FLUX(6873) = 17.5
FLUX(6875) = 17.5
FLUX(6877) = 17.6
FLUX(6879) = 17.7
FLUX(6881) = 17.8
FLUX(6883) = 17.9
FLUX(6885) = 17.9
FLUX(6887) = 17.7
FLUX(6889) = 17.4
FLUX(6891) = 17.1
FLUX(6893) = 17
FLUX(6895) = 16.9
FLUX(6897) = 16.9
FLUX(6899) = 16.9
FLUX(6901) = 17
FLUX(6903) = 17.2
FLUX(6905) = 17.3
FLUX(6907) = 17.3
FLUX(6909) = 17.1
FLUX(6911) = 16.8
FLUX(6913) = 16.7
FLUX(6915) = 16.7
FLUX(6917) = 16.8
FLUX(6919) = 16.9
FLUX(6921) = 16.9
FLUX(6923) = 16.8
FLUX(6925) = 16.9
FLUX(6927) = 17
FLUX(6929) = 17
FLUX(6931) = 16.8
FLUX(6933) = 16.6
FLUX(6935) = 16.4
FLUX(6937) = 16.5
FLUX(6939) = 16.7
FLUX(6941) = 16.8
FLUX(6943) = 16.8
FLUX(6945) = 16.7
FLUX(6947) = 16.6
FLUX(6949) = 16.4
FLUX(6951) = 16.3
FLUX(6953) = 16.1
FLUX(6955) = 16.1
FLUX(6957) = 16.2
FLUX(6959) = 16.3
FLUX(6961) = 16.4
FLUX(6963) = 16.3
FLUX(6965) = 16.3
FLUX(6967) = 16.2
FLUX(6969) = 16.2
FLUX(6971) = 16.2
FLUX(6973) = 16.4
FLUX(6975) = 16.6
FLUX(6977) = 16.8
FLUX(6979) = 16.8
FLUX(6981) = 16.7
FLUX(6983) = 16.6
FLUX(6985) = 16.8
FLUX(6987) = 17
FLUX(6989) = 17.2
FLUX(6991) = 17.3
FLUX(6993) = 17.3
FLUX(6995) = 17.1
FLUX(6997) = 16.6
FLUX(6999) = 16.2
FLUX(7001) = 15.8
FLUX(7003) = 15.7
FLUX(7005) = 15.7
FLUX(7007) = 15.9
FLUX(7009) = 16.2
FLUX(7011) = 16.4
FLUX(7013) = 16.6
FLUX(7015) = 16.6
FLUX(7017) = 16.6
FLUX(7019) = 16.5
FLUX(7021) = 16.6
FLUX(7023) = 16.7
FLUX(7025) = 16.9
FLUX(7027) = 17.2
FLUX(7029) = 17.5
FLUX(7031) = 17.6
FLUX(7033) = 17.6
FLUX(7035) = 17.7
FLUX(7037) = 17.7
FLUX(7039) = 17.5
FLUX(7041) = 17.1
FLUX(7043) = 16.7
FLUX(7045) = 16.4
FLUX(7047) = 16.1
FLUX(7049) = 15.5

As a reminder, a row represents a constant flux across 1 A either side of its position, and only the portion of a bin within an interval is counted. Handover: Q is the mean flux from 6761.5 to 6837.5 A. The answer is 17.1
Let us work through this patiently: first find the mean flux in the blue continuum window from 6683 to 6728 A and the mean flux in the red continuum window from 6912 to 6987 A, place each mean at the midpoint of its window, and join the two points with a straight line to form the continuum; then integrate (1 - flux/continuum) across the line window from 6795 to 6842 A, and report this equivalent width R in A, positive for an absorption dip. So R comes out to 8.4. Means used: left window 24.8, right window 16.6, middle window 17.3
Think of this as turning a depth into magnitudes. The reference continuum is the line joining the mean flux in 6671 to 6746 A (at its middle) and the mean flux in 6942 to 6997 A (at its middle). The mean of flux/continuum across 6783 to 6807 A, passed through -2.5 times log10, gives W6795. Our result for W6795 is 0.27 mag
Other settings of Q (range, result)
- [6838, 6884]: 17.3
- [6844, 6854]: 17.4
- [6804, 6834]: 17.2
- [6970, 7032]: 16.6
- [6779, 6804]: 17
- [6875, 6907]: 17.4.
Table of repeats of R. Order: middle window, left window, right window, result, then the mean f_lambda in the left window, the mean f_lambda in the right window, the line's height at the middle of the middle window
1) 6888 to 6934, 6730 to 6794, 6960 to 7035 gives 1.4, 19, 16.6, 17.5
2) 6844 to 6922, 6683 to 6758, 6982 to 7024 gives 9.6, 23.9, 16.5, 19.7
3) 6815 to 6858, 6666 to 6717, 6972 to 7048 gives 4.1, 21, 16.8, 19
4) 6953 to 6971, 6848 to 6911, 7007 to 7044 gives 0.9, 17.3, 17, 17.1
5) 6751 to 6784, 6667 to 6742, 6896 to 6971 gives 7.7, 24.4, 16.7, 22.2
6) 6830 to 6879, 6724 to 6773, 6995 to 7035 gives 5.6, 21.4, 16.6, 19.5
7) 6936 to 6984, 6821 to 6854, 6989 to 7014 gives 0.5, 17.2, 16.4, 16.6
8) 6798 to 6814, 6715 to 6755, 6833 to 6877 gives 2.8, 27.1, 17.3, 21.3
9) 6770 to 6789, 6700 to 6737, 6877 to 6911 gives 6.2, 30.4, 17.3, 25.8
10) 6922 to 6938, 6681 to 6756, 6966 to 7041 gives 1.6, 24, 16.7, 18.6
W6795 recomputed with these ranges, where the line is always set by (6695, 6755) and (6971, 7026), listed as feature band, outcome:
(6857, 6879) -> 0.21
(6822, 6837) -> 0.28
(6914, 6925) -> 0.14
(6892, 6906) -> 0.17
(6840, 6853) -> 0.24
